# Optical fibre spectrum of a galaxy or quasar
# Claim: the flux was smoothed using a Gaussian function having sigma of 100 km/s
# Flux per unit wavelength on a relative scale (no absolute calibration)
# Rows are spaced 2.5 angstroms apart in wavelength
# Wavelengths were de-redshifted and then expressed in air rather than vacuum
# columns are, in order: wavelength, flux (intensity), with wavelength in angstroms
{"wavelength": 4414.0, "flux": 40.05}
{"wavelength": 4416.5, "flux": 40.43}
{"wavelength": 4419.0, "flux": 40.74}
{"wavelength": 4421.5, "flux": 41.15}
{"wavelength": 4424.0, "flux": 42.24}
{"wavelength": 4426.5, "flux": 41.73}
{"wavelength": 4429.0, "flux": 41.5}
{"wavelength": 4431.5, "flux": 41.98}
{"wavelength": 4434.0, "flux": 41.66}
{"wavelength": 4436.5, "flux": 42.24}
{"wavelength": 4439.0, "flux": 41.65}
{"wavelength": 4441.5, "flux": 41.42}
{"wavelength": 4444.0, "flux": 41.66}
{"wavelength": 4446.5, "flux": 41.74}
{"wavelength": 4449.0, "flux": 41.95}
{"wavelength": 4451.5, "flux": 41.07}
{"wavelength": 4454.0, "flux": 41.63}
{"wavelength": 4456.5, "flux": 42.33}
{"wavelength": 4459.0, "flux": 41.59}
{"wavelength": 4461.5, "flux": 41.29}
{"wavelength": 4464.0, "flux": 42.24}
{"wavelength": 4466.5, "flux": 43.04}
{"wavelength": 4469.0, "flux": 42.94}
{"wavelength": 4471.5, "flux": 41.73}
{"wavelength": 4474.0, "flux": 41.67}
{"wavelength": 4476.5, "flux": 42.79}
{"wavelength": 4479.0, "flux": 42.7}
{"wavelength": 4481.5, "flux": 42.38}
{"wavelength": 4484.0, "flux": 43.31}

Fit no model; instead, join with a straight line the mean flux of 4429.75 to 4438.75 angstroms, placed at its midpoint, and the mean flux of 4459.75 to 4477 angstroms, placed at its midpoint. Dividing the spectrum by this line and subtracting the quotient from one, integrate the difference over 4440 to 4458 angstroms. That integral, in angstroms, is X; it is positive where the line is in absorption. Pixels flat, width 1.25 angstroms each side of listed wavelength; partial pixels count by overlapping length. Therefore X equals 0.1 angstroms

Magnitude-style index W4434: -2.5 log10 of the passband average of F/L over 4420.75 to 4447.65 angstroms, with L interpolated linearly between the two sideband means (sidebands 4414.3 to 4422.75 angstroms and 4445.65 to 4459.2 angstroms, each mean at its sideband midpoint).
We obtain -0.015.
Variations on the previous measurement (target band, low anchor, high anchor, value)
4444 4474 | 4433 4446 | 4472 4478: 0.00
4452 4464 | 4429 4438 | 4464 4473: 0.02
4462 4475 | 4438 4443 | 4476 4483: 0.00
